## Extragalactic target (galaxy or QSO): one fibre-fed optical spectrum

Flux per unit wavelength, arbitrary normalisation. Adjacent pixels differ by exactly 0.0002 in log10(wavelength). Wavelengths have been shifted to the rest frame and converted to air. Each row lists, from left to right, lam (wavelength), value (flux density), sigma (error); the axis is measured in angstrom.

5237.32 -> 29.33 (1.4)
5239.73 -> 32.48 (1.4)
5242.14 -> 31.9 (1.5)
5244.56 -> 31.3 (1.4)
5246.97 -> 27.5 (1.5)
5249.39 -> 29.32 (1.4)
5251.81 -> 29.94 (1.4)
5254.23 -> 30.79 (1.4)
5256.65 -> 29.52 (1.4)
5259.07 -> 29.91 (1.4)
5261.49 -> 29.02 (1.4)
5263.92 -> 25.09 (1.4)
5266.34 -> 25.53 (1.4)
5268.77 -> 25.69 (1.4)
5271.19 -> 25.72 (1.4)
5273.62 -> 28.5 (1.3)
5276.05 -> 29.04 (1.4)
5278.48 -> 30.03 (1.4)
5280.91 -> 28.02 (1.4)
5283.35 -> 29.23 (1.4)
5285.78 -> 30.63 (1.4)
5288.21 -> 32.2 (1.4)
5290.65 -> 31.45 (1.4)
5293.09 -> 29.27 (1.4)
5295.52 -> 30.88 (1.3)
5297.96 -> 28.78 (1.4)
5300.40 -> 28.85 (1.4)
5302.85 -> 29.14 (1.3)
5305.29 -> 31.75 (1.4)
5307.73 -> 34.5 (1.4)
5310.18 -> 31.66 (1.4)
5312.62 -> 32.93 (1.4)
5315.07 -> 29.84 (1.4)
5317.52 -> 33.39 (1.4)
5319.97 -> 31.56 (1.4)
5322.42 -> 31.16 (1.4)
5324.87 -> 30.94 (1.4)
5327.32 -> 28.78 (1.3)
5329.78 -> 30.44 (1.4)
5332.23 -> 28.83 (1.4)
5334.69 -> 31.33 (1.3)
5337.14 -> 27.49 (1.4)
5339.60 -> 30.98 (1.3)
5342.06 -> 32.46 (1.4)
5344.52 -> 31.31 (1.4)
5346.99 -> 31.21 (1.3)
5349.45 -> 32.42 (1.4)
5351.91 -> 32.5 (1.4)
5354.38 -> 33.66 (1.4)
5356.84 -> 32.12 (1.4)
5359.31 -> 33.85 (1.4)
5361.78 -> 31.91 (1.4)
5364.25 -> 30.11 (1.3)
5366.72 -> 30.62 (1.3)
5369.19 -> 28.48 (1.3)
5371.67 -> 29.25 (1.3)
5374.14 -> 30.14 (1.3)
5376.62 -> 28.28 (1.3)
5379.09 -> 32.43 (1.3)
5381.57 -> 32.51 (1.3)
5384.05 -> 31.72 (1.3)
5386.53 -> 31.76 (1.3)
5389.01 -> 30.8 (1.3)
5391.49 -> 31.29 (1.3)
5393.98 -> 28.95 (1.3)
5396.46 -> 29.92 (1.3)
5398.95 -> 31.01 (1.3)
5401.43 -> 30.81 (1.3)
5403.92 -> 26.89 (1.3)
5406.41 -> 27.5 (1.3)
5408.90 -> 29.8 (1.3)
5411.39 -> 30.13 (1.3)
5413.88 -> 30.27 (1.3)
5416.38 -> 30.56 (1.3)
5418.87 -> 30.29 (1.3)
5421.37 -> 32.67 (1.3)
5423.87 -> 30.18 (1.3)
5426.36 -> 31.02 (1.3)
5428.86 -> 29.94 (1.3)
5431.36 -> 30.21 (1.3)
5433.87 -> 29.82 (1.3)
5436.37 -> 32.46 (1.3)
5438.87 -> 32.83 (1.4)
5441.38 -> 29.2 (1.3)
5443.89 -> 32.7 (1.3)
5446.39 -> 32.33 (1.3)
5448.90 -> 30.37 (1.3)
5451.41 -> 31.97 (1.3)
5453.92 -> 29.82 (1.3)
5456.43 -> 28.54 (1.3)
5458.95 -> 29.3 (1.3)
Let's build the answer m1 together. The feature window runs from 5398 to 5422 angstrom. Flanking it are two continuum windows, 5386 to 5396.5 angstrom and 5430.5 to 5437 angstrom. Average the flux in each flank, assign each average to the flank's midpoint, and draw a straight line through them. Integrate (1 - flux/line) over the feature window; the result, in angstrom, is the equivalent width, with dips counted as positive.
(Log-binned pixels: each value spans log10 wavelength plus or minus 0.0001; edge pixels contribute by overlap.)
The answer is 0.5 angstrom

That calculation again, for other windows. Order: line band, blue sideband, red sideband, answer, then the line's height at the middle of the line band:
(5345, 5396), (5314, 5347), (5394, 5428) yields -1.4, 30.4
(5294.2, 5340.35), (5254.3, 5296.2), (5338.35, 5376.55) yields -0.9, 30.1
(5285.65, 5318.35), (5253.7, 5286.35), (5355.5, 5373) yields -2.2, 29.2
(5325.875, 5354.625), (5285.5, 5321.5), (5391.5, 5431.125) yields -0.1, 30.8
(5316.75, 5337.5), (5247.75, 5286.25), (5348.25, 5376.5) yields -0.2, 30.2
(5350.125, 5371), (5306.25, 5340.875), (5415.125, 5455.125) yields -0.4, 31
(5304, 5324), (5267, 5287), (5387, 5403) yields -2.1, 29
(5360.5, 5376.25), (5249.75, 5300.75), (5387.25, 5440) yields 0.0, 29.9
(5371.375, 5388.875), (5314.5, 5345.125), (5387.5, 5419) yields -0.5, 30.1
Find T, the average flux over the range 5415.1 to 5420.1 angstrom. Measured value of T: 30.4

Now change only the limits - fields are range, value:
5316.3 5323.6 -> 32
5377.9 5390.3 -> 31.8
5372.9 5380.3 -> 30.3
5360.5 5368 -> 30.9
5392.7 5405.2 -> 29.5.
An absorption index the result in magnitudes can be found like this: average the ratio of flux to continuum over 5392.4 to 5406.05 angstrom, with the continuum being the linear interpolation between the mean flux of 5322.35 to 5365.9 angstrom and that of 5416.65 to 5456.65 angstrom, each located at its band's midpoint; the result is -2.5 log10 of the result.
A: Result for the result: 0.06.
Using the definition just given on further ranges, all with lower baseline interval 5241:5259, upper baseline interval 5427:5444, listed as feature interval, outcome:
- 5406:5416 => 0.04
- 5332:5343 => 0.01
